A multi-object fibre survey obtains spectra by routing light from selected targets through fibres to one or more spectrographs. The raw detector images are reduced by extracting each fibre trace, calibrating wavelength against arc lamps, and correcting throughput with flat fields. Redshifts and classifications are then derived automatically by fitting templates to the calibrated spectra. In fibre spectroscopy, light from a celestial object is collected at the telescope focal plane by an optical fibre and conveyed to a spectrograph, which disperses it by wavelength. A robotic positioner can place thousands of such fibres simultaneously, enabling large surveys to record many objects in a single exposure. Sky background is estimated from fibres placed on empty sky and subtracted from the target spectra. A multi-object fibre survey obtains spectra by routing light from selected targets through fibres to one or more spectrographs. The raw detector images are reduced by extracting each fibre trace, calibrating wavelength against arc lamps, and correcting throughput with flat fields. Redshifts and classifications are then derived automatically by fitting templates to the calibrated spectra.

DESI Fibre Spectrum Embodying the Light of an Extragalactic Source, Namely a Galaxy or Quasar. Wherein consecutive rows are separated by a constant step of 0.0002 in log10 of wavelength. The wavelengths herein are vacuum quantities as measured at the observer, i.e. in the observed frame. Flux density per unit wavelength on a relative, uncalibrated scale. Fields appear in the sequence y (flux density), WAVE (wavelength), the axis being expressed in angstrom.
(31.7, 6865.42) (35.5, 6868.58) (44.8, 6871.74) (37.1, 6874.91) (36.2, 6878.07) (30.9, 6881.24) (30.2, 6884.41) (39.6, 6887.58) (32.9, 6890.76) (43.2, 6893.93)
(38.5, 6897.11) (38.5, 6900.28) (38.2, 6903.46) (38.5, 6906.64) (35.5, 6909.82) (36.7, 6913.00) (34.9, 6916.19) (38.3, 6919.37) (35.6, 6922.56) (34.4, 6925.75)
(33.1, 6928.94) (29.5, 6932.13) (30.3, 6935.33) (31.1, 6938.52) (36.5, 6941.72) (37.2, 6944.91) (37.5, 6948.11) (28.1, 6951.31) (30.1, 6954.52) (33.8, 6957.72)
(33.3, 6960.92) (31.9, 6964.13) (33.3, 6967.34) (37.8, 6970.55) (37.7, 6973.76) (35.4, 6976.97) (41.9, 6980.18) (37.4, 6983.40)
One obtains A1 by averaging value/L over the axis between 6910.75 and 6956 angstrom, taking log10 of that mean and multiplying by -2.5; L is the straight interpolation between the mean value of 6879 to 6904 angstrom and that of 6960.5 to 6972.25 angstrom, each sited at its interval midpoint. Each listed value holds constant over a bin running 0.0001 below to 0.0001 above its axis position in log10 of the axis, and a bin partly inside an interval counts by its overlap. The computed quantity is 0.04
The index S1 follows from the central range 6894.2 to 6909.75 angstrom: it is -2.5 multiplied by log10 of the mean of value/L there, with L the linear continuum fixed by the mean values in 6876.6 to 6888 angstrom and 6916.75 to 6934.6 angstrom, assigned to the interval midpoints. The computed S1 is -0.142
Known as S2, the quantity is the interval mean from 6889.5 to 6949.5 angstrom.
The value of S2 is 35.8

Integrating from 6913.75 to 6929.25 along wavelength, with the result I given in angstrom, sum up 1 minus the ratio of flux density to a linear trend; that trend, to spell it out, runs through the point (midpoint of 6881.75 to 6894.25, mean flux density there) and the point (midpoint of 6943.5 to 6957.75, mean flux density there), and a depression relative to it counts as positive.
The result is -0.6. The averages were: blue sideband 35.3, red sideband 33.2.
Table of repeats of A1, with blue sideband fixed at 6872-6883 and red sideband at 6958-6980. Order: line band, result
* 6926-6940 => 0.14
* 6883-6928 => -0.03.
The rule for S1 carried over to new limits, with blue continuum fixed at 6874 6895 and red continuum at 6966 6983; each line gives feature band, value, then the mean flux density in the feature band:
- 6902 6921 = -0.029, 37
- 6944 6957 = 0.117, 33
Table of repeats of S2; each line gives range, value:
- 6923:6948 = 33.5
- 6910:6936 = 34.3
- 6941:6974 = 34.1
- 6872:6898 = 36.4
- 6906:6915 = 36.6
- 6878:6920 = 36.6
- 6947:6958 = 32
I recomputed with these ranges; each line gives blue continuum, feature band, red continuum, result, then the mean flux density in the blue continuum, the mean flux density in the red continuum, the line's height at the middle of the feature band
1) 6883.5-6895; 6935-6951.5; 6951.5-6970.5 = -0.3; 36.5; 32.6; 33.6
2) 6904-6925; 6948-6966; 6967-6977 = 2.2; 36.6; 36.5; 36.5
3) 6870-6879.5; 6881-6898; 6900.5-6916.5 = 1.0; 39.4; 37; 38.4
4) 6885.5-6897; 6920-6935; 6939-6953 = 1.1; 38.2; 34.5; 35.7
